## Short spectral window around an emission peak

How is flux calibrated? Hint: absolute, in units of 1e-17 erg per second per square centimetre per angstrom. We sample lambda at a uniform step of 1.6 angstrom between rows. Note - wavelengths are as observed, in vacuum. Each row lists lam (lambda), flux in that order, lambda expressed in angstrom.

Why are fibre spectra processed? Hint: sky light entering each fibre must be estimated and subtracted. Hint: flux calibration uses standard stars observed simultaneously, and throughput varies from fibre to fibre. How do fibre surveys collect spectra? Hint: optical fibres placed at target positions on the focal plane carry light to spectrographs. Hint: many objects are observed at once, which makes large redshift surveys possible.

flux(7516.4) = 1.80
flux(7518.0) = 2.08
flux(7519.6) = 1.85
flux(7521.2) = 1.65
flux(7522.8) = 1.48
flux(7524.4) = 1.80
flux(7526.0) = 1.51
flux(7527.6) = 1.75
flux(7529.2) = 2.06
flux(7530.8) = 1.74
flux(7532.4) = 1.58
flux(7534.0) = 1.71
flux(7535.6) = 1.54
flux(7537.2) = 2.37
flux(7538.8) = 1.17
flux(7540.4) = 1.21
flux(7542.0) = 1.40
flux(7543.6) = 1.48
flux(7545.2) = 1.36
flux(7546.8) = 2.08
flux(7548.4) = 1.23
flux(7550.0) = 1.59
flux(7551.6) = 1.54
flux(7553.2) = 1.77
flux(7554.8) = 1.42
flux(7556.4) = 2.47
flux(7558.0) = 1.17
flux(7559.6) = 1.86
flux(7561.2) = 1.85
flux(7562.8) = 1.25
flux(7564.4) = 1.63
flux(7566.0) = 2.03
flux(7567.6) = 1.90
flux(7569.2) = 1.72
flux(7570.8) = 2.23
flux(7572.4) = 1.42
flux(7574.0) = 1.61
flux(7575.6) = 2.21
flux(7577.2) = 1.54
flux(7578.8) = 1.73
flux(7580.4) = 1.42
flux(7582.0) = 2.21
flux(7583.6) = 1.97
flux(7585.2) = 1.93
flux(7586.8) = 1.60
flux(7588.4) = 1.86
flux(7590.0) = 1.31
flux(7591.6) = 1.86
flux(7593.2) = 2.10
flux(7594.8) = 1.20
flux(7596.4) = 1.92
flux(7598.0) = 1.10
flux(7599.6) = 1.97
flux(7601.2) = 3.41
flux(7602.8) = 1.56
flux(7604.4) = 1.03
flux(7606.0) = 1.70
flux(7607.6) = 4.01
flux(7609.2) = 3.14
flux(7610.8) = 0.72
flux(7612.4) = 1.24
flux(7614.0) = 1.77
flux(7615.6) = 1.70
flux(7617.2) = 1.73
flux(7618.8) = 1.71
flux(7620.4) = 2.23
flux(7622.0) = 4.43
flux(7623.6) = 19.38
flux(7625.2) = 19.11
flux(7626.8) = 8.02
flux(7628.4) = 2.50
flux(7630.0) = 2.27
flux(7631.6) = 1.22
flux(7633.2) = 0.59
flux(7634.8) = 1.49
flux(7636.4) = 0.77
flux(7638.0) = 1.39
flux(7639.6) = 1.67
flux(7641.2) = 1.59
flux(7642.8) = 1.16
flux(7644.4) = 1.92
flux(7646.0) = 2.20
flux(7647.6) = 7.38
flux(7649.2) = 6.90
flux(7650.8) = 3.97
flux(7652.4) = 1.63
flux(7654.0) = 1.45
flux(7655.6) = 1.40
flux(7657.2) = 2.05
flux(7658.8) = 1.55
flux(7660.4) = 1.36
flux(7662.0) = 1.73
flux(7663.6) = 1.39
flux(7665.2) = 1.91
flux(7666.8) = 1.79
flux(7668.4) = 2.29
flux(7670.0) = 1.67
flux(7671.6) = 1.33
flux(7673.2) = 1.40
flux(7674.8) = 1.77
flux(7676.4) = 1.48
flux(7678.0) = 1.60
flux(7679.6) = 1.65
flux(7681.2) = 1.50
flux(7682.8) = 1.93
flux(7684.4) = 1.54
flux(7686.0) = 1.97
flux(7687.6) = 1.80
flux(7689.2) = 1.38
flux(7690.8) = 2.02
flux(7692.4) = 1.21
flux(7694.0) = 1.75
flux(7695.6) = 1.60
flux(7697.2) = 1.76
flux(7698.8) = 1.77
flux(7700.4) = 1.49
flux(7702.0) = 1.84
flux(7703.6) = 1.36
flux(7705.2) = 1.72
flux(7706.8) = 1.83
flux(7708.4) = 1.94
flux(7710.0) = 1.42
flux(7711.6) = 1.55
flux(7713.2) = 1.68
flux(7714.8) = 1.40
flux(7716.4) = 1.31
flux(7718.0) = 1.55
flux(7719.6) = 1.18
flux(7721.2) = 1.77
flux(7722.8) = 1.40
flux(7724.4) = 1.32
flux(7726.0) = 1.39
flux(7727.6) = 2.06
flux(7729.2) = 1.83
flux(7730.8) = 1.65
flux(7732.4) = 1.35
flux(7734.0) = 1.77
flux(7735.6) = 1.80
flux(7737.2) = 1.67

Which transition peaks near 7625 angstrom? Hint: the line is H-alpha 6563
